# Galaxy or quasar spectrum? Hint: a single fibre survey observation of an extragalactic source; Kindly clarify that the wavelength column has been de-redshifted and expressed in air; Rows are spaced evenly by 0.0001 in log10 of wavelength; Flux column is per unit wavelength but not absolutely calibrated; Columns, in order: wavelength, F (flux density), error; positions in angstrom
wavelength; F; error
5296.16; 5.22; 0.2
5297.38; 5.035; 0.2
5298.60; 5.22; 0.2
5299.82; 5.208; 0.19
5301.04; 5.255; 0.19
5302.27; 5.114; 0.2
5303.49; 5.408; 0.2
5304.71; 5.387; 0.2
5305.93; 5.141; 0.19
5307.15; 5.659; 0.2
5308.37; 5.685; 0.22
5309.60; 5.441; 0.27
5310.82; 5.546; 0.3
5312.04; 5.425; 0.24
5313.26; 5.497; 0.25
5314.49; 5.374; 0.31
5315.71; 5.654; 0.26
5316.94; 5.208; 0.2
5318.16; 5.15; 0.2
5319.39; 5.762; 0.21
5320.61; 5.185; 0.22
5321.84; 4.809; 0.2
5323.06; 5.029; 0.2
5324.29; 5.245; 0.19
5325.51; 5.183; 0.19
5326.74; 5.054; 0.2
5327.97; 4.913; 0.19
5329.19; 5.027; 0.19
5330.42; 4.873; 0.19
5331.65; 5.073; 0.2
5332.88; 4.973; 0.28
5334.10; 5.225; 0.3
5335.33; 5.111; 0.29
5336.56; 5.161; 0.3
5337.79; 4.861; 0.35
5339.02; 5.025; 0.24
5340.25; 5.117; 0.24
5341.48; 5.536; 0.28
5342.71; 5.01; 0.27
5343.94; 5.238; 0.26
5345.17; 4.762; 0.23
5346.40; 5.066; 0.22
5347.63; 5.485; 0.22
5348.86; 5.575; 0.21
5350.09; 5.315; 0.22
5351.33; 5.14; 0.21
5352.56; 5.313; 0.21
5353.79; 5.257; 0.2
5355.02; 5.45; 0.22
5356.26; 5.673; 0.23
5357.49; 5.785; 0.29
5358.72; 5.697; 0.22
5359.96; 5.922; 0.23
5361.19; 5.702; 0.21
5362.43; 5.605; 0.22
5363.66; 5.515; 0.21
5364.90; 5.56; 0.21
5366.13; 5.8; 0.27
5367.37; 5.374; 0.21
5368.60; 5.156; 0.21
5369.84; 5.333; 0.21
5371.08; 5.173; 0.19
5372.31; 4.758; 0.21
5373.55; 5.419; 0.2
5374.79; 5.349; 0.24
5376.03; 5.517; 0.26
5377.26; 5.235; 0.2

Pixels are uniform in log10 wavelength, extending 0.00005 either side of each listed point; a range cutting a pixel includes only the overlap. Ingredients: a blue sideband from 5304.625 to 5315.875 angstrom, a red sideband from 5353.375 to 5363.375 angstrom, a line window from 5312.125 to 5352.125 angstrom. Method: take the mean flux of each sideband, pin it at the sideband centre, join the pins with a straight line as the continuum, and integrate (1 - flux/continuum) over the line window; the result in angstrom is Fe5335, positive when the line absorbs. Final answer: 2.7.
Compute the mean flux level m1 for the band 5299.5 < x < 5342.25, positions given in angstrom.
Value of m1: 5.24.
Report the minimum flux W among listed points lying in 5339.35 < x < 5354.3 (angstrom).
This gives 4.762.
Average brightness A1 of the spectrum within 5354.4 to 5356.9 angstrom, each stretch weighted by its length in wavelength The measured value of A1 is 5.56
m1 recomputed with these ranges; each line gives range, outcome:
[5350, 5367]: 5.56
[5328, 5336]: 5.04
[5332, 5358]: 5.24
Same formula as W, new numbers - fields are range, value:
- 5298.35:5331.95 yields 4.809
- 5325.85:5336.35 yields 4.873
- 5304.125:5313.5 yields 5.141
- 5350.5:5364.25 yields 5.14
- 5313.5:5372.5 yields 4.758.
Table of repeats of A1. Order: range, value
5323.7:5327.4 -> 5.16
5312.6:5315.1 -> 5.43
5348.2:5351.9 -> 5.34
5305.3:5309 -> 5.49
